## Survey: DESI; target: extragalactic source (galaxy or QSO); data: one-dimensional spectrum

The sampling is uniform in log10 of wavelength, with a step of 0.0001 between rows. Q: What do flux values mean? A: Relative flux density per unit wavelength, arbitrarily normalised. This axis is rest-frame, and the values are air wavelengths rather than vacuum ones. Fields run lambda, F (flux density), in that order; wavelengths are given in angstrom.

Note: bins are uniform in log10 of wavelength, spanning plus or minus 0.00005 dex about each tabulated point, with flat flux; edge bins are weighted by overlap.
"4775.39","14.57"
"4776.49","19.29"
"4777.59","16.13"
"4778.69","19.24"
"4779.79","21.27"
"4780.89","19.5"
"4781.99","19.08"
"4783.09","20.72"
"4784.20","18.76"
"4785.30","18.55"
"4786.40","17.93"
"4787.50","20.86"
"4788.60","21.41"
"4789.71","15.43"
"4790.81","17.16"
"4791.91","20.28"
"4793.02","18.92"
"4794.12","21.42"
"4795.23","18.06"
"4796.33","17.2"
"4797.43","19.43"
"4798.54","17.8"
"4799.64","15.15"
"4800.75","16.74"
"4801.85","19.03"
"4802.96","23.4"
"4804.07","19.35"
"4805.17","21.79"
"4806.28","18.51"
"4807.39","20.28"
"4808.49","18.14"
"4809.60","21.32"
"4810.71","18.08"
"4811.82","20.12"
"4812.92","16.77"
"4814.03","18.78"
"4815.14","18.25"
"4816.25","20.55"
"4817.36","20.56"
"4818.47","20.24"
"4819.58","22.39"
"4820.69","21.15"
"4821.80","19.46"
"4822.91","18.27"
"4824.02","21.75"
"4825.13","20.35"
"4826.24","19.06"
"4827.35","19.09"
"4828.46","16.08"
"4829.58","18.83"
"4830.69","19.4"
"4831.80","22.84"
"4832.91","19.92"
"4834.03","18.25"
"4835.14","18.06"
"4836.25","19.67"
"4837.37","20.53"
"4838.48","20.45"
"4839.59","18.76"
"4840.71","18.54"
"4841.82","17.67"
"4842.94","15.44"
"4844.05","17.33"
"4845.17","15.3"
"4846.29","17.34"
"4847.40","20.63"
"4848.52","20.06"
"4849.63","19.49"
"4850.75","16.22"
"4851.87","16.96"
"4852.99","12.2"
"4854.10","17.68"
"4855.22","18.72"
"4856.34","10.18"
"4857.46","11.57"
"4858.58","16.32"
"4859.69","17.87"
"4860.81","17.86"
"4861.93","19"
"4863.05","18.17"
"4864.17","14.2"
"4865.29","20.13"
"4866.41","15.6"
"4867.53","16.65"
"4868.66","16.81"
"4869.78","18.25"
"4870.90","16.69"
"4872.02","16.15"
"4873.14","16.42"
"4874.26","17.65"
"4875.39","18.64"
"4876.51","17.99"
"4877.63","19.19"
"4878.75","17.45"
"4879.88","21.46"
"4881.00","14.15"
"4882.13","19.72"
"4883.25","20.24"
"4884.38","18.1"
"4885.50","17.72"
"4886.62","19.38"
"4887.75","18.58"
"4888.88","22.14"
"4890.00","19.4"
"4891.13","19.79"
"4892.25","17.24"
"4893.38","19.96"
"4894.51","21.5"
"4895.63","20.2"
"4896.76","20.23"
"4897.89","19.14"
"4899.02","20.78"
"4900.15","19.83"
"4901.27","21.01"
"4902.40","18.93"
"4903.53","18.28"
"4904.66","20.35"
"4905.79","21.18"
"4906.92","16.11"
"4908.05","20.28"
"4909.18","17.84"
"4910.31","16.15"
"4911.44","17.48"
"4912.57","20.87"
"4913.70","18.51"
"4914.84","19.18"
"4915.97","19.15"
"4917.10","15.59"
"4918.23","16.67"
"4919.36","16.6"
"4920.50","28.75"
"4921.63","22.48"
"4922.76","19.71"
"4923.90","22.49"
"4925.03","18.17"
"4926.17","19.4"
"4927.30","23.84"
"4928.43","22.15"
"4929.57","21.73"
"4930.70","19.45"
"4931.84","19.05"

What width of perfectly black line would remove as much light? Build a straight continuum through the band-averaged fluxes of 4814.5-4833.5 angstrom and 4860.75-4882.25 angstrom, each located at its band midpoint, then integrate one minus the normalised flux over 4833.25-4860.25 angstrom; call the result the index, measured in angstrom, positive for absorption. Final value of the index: 2.11 angstrom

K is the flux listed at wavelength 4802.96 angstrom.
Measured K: 23.4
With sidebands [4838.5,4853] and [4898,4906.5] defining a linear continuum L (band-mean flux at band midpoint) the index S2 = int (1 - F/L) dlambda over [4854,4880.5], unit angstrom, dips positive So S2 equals 2.08 angstrom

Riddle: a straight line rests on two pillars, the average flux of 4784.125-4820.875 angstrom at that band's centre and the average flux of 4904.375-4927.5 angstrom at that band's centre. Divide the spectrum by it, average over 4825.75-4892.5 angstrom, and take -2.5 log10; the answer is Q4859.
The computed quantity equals 0.08 mag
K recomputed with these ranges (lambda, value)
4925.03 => 18.17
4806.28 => 18.51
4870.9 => 16.69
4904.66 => 20.35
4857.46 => 11.57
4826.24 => 19.06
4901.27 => 21.01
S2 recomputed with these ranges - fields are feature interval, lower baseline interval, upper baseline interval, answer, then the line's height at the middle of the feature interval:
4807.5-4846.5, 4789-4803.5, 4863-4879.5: -2.4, 18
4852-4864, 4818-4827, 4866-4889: 1.8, 18.8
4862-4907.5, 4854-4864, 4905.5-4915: -3.3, 17.4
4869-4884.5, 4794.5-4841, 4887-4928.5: 1.3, 19.6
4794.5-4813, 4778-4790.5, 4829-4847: 0.1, 19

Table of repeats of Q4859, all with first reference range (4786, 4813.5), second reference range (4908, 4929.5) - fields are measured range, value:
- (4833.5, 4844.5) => 0.04 mag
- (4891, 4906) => -0.01 mag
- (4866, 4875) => 0.16 mag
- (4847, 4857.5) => 0.17 mag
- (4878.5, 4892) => 0.03 mag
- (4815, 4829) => -0.04 mag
